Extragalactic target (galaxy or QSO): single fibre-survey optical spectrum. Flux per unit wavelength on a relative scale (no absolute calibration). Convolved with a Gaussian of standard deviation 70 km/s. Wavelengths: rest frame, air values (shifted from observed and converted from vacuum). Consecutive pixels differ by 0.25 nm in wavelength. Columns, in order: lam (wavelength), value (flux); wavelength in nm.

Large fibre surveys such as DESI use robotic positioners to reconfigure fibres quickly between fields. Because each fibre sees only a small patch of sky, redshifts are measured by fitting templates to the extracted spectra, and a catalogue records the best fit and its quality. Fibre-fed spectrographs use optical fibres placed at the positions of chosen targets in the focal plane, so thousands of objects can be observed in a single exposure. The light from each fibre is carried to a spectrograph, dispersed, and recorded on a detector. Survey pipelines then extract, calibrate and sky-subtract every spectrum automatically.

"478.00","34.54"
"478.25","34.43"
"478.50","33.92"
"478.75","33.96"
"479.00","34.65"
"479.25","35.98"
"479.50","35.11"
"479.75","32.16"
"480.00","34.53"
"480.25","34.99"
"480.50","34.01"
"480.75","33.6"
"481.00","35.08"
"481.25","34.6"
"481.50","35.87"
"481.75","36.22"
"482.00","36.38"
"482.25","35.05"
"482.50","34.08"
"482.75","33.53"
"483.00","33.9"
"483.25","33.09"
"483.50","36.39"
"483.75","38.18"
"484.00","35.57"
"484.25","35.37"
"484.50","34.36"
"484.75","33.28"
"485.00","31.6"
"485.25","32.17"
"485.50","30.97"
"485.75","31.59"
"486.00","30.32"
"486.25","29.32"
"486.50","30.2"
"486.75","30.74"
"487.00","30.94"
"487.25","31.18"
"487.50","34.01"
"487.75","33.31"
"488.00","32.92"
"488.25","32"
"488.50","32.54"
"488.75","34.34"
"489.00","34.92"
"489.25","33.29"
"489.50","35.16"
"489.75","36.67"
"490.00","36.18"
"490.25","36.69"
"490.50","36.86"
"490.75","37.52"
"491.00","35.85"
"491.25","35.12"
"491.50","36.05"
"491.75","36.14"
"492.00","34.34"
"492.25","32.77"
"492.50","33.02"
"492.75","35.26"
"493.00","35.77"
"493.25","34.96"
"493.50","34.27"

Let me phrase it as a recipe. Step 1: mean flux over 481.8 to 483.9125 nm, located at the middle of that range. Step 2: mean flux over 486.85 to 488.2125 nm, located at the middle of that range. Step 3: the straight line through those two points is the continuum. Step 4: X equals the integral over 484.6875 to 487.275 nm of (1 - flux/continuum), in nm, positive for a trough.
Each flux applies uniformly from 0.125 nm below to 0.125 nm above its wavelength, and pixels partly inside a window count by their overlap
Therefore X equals 0.17 nm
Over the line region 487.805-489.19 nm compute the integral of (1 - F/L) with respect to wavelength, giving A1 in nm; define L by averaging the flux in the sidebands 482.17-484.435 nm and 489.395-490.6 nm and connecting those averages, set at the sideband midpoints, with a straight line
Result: 0.10 nm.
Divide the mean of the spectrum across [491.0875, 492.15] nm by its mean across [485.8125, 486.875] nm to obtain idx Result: 1.17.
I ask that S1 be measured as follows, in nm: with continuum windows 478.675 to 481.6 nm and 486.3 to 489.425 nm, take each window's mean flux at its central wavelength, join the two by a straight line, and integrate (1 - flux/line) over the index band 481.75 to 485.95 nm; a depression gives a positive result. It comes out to -0.07 nm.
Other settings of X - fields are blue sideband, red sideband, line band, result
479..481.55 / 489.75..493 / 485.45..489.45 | 0.35 nm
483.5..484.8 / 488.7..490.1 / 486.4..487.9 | 0.15 nm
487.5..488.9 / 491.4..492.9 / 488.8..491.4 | -0.15 nm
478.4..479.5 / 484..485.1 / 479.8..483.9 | -0.08 nm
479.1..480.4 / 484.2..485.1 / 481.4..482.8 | -0.05 nm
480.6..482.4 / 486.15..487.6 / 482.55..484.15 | -0.06 nm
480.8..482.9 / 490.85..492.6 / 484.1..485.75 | 0.10 nm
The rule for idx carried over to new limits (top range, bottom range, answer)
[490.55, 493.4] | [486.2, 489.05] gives 1.09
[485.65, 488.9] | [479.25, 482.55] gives 0.91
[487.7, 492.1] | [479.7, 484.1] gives 1.00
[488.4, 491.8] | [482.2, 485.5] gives 1.04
